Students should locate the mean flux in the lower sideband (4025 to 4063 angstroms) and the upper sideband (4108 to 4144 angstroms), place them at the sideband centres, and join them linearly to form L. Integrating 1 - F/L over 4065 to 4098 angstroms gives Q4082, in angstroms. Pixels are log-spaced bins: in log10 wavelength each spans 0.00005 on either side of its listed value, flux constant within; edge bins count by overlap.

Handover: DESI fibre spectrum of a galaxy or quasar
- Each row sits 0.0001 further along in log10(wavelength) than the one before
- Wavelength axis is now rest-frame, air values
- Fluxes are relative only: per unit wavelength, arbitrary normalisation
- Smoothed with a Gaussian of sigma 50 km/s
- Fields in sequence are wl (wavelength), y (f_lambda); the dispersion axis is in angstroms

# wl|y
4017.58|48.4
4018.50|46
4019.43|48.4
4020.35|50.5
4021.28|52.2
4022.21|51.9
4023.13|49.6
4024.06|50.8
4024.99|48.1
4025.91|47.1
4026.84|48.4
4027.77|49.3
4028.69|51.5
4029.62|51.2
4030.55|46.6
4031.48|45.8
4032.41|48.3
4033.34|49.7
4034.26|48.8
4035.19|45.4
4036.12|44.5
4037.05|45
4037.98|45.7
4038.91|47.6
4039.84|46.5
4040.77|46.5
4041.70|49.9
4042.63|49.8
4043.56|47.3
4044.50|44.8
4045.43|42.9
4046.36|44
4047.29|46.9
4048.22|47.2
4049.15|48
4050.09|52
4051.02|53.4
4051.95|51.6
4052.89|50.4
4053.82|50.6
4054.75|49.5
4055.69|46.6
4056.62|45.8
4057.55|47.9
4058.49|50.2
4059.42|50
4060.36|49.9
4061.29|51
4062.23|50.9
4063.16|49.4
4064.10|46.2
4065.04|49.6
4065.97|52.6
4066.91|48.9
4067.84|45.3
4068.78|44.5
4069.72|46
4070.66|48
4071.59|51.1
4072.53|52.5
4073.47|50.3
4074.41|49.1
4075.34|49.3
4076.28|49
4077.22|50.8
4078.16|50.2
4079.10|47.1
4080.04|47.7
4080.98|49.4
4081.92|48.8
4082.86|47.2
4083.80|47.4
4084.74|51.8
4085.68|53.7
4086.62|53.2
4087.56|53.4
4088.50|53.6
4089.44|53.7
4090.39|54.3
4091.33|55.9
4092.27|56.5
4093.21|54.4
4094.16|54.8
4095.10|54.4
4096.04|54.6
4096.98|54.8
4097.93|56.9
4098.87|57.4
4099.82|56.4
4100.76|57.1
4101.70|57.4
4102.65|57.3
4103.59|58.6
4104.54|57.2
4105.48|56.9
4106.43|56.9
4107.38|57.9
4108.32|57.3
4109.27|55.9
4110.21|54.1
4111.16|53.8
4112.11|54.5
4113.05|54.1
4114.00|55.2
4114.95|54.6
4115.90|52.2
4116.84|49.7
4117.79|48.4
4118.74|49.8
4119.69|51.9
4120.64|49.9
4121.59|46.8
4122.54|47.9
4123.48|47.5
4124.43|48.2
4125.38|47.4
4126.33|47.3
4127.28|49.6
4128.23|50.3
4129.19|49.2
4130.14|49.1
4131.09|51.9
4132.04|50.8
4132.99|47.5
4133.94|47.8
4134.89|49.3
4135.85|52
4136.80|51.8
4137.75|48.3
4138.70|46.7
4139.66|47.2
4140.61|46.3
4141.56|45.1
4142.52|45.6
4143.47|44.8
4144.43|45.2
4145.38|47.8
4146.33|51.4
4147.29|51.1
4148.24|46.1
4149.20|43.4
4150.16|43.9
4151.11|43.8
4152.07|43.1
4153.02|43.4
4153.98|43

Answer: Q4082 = -1.4 angstroms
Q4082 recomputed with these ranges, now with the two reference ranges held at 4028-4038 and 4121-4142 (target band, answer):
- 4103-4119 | -2.06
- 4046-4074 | -0.66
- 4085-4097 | -1.53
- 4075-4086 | -0.28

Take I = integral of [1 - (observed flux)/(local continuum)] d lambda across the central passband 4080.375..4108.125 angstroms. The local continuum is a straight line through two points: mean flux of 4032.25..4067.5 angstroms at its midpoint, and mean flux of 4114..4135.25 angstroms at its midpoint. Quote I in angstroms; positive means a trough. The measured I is -3.1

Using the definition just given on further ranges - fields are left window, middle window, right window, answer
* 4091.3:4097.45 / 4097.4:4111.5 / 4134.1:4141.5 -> -0.8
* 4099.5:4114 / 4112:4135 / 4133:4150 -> 0.9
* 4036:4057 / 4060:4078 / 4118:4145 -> -0.5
